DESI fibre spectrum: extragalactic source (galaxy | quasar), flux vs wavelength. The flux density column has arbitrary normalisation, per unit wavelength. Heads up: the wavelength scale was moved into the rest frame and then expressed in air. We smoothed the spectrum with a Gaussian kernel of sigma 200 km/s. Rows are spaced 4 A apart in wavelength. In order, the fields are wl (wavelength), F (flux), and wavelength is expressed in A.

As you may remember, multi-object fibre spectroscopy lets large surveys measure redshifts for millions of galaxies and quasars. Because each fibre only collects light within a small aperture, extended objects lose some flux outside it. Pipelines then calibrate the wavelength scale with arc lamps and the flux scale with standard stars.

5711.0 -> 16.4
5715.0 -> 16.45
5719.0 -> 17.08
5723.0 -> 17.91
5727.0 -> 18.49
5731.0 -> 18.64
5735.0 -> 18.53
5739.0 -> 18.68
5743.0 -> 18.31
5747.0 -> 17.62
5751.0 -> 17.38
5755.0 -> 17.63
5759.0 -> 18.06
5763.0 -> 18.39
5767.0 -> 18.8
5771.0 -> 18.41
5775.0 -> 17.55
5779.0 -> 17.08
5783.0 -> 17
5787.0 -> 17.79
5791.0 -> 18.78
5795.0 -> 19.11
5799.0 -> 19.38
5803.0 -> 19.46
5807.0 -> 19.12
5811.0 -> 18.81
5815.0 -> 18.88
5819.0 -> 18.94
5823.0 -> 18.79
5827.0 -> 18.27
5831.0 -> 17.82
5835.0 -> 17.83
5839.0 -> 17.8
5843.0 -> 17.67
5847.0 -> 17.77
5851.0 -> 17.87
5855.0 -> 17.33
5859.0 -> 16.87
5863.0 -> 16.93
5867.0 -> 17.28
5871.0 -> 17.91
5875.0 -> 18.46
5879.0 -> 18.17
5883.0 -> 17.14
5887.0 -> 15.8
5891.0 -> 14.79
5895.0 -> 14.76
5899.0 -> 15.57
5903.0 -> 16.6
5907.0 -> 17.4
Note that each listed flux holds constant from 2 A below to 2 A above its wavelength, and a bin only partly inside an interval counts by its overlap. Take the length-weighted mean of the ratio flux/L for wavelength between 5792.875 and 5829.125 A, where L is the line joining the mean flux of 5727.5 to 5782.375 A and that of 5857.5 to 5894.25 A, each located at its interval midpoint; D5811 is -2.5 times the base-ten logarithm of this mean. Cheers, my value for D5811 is -0.08 mag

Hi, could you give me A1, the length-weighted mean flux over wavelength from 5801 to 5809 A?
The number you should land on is 19.3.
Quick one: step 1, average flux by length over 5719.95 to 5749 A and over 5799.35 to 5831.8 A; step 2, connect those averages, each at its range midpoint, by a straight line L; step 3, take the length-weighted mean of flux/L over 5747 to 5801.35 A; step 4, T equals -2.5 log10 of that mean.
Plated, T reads 0.03 mag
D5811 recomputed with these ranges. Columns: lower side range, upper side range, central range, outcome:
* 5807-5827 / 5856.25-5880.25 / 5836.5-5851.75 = 0.02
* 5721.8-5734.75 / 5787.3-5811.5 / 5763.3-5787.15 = 0.06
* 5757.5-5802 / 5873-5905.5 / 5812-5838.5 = -0.06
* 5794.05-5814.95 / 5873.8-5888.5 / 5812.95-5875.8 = 0.02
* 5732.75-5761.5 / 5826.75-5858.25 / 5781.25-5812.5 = -0.05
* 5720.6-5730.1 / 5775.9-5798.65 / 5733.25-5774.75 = 0.00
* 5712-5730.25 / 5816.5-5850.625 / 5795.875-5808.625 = -0.08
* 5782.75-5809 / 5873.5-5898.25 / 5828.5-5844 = 0.00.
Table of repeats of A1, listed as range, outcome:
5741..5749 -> 18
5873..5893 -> 16.9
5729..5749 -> 18.4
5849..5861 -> 17.4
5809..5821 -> 18.9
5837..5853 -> 17.8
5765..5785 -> 17.8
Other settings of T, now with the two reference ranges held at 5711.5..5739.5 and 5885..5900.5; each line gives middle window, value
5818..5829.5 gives -0.14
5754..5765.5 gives -0.05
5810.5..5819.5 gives -0.15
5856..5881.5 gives -0.13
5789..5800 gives -0.14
